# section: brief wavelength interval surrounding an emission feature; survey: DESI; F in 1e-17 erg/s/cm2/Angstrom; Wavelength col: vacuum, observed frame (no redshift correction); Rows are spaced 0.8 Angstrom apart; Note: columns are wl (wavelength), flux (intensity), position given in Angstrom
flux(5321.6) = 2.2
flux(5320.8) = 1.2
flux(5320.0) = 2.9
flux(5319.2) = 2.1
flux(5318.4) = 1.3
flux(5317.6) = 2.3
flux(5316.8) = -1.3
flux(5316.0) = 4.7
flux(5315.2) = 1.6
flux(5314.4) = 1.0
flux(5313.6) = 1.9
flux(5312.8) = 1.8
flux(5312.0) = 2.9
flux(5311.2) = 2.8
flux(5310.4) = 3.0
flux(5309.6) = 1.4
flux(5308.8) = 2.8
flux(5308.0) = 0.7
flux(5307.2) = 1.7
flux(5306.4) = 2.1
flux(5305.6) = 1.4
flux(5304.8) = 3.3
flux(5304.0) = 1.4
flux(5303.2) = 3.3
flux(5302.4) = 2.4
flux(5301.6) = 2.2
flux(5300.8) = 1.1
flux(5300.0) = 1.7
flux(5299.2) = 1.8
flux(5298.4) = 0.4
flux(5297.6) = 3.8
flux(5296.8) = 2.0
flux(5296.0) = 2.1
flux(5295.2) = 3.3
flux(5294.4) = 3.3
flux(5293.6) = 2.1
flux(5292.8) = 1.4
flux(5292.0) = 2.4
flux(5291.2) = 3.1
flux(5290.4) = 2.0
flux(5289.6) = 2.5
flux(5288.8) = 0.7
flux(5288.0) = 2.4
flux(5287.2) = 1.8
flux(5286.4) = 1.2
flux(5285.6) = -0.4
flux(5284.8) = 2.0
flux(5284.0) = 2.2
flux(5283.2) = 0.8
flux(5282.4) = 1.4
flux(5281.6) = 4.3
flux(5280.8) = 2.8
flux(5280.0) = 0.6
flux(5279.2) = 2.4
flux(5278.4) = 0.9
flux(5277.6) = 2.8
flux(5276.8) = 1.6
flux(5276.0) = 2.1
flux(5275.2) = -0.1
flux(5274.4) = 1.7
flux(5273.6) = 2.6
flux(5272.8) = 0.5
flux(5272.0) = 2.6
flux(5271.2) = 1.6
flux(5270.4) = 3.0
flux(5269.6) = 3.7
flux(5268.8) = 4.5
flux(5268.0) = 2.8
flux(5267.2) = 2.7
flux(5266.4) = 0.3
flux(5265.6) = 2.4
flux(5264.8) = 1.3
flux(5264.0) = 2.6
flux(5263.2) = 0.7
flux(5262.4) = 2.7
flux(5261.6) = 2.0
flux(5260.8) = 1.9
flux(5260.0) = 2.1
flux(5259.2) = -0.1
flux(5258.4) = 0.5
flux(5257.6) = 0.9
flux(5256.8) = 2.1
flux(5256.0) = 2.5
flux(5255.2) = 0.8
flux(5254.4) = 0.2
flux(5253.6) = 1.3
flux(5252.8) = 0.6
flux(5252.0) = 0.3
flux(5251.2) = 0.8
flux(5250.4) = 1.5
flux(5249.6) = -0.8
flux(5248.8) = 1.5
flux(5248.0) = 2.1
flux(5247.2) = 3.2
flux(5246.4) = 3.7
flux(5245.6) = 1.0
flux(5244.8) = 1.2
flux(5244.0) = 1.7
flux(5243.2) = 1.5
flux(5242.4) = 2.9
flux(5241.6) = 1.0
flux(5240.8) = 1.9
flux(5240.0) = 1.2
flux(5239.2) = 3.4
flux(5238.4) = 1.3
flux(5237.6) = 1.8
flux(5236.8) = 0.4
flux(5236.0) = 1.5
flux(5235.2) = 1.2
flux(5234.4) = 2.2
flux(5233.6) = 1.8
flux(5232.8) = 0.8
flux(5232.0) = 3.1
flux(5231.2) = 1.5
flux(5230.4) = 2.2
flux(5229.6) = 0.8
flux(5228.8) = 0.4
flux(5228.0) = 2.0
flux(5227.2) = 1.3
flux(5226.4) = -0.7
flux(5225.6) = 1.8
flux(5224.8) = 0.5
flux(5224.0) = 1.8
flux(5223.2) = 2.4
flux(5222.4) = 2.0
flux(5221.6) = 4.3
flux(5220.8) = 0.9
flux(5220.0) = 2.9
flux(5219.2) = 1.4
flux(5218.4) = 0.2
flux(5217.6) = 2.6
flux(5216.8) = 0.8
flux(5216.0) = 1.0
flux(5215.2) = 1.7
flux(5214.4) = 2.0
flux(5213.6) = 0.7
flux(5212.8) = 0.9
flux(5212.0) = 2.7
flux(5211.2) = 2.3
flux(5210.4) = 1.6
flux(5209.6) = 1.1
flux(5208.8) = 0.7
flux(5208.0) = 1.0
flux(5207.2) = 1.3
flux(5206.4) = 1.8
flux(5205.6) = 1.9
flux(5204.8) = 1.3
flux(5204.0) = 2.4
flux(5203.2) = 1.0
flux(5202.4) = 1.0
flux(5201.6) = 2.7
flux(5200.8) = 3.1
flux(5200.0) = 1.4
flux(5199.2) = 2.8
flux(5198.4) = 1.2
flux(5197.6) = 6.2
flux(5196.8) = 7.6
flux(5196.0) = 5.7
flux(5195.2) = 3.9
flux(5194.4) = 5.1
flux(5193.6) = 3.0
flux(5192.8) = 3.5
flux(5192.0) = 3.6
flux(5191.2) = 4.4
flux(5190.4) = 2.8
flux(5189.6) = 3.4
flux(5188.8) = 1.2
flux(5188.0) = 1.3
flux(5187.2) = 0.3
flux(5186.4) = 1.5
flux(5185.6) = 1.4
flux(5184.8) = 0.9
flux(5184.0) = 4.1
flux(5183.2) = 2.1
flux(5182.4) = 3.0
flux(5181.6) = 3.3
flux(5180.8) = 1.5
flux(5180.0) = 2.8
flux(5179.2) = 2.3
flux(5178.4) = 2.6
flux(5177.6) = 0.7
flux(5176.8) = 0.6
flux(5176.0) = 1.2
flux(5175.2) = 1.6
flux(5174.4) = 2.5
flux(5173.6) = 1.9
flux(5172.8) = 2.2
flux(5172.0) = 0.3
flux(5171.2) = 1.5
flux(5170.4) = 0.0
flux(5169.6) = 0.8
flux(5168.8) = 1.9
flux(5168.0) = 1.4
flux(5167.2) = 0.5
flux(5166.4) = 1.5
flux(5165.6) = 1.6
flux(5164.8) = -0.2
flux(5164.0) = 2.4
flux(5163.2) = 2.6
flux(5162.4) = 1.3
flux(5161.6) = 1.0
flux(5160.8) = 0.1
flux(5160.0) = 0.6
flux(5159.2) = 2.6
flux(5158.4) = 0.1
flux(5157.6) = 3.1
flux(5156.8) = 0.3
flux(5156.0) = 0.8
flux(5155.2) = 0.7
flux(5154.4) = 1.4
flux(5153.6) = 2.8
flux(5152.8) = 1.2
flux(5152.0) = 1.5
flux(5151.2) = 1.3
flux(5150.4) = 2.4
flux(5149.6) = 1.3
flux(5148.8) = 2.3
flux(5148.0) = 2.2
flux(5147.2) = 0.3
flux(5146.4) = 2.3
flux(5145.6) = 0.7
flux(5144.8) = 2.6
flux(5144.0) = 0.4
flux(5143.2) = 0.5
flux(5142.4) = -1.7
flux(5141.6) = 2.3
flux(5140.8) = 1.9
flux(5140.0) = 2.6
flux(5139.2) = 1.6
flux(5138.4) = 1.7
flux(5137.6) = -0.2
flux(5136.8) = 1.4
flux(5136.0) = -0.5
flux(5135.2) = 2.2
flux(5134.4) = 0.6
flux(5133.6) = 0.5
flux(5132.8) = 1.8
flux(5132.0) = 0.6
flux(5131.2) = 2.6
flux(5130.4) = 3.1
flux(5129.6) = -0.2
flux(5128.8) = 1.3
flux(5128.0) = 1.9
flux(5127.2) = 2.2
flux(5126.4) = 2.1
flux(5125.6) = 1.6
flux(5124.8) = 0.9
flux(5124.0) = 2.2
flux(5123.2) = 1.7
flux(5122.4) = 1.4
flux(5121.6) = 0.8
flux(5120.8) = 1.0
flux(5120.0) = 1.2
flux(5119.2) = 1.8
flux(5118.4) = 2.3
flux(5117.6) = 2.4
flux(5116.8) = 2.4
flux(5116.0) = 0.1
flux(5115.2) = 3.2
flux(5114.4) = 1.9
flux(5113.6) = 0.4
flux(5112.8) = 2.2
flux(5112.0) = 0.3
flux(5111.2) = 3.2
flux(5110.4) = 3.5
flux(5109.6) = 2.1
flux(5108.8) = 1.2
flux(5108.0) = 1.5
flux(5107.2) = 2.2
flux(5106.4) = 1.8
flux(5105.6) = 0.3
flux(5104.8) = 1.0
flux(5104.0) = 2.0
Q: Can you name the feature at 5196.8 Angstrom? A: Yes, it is [O II]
